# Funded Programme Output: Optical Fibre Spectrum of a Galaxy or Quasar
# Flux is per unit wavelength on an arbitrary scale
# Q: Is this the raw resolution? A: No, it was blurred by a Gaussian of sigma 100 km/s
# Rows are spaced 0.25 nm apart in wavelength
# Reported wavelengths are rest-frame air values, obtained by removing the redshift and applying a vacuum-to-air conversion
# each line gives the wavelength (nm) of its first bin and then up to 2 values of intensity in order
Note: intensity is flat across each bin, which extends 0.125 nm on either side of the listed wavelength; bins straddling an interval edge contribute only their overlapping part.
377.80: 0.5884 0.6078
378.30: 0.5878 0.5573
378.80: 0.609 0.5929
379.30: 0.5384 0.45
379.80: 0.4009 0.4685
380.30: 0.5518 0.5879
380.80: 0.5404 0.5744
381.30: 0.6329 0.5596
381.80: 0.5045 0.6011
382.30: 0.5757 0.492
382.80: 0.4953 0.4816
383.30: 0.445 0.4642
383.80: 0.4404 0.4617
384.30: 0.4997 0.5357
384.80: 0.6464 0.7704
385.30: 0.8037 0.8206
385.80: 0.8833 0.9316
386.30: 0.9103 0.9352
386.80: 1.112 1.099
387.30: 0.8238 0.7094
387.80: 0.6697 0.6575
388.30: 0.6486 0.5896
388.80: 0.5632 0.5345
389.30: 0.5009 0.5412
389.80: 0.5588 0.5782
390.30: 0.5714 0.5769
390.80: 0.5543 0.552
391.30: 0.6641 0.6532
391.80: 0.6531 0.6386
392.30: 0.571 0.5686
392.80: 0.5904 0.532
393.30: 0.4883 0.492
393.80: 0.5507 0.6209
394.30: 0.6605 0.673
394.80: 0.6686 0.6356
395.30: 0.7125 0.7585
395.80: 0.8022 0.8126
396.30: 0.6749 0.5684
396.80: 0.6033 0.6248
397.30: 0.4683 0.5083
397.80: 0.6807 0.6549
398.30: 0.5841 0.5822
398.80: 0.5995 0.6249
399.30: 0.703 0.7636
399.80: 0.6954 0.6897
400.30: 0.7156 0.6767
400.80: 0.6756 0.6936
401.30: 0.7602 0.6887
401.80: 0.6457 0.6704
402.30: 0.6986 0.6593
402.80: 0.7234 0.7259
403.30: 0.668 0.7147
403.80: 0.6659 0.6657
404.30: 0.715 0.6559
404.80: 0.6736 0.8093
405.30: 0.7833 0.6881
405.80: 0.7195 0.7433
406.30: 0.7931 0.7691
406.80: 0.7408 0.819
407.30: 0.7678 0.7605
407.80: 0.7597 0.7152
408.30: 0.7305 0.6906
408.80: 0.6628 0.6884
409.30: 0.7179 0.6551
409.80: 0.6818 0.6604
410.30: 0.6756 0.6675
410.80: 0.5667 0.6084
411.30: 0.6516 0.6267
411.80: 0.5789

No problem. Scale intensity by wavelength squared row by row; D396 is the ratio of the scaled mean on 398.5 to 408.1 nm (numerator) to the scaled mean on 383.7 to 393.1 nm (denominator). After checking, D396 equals 1.1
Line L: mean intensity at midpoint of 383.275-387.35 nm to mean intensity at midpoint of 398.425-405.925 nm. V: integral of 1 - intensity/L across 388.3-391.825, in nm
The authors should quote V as 0.734 nm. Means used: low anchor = 0.746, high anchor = 0.692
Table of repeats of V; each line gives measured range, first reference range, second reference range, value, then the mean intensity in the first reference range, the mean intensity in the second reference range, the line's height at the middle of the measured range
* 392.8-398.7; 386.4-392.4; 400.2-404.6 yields 0.48 nm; 0.666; 0.69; 0.678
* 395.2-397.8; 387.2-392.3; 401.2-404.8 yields -0.02 nm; 0.61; 0.689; 0.65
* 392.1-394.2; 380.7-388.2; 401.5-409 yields 0.41 nm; 0.67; 0.717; 0.69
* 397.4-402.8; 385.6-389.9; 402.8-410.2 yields 0.46 nm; 0.748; 0.719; 0.728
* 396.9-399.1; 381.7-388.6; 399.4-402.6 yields 0.32 nm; 0.68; 0.696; 0.693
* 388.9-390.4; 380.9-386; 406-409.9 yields 0.19 nm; 0.589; 0.731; 0.625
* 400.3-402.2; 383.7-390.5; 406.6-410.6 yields 0.05 nm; 0.696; 0.714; 0.708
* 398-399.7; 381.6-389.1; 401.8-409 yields 0.14 nm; 0.67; 0.719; 0.703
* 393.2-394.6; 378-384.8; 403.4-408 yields 0.13 nm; 0.529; 0.735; 0.635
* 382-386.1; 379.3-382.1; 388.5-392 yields -0.40 nm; 0.532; 0.579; 0.549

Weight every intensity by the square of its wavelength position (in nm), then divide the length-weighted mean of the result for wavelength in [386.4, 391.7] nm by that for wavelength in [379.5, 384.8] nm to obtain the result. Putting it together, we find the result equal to 1.35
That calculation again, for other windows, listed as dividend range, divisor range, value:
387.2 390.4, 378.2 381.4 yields 1.17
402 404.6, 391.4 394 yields 1.26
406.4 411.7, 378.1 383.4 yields 1.50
